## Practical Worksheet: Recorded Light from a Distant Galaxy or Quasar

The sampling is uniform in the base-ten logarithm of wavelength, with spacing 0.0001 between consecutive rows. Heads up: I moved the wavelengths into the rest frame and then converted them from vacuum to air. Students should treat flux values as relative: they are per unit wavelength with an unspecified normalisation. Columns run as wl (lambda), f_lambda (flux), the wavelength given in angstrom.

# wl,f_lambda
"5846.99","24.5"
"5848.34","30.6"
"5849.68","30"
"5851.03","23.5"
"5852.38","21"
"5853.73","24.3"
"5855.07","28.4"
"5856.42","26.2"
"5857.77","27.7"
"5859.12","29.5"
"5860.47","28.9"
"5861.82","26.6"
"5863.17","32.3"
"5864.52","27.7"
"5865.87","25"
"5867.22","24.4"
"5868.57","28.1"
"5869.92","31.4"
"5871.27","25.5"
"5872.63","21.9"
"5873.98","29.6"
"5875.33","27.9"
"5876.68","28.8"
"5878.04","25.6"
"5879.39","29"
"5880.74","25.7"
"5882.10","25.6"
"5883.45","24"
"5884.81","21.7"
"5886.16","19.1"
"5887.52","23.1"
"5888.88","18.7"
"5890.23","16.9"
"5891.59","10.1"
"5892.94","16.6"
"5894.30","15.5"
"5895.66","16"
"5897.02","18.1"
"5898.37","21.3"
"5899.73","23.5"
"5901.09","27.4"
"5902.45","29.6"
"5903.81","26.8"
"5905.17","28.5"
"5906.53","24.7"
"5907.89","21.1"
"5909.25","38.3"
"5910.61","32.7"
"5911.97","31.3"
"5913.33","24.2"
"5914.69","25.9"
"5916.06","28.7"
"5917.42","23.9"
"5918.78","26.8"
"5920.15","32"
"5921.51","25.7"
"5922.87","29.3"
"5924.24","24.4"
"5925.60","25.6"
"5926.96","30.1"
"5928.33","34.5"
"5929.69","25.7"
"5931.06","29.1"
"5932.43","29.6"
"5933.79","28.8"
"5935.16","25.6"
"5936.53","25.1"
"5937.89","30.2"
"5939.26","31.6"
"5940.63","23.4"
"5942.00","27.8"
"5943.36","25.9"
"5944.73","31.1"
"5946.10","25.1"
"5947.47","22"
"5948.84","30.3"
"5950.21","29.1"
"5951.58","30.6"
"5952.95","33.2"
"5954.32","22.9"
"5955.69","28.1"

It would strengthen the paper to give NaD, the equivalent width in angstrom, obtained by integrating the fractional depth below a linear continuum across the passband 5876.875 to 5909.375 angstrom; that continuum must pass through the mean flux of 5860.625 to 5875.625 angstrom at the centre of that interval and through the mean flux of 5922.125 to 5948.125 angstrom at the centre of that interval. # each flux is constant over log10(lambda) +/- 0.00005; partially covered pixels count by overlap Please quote 5.7 angstrom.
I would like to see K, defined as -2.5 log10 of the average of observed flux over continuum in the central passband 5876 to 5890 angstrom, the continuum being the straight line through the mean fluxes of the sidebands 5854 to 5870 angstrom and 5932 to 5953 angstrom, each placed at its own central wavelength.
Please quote 0.17 mag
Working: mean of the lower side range 27.8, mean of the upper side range 27.9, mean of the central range 23.9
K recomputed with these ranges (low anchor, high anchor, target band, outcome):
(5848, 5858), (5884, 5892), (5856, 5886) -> -0.20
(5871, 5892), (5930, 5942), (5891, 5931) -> 0.02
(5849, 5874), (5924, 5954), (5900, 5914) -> -0.03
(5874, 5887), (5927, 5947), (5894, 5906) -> 0.14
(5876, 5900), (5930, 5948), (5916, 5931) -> -0.10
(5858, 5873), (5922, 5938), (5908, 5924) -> -0.02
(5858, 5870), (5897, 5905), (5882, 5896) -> 0.37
